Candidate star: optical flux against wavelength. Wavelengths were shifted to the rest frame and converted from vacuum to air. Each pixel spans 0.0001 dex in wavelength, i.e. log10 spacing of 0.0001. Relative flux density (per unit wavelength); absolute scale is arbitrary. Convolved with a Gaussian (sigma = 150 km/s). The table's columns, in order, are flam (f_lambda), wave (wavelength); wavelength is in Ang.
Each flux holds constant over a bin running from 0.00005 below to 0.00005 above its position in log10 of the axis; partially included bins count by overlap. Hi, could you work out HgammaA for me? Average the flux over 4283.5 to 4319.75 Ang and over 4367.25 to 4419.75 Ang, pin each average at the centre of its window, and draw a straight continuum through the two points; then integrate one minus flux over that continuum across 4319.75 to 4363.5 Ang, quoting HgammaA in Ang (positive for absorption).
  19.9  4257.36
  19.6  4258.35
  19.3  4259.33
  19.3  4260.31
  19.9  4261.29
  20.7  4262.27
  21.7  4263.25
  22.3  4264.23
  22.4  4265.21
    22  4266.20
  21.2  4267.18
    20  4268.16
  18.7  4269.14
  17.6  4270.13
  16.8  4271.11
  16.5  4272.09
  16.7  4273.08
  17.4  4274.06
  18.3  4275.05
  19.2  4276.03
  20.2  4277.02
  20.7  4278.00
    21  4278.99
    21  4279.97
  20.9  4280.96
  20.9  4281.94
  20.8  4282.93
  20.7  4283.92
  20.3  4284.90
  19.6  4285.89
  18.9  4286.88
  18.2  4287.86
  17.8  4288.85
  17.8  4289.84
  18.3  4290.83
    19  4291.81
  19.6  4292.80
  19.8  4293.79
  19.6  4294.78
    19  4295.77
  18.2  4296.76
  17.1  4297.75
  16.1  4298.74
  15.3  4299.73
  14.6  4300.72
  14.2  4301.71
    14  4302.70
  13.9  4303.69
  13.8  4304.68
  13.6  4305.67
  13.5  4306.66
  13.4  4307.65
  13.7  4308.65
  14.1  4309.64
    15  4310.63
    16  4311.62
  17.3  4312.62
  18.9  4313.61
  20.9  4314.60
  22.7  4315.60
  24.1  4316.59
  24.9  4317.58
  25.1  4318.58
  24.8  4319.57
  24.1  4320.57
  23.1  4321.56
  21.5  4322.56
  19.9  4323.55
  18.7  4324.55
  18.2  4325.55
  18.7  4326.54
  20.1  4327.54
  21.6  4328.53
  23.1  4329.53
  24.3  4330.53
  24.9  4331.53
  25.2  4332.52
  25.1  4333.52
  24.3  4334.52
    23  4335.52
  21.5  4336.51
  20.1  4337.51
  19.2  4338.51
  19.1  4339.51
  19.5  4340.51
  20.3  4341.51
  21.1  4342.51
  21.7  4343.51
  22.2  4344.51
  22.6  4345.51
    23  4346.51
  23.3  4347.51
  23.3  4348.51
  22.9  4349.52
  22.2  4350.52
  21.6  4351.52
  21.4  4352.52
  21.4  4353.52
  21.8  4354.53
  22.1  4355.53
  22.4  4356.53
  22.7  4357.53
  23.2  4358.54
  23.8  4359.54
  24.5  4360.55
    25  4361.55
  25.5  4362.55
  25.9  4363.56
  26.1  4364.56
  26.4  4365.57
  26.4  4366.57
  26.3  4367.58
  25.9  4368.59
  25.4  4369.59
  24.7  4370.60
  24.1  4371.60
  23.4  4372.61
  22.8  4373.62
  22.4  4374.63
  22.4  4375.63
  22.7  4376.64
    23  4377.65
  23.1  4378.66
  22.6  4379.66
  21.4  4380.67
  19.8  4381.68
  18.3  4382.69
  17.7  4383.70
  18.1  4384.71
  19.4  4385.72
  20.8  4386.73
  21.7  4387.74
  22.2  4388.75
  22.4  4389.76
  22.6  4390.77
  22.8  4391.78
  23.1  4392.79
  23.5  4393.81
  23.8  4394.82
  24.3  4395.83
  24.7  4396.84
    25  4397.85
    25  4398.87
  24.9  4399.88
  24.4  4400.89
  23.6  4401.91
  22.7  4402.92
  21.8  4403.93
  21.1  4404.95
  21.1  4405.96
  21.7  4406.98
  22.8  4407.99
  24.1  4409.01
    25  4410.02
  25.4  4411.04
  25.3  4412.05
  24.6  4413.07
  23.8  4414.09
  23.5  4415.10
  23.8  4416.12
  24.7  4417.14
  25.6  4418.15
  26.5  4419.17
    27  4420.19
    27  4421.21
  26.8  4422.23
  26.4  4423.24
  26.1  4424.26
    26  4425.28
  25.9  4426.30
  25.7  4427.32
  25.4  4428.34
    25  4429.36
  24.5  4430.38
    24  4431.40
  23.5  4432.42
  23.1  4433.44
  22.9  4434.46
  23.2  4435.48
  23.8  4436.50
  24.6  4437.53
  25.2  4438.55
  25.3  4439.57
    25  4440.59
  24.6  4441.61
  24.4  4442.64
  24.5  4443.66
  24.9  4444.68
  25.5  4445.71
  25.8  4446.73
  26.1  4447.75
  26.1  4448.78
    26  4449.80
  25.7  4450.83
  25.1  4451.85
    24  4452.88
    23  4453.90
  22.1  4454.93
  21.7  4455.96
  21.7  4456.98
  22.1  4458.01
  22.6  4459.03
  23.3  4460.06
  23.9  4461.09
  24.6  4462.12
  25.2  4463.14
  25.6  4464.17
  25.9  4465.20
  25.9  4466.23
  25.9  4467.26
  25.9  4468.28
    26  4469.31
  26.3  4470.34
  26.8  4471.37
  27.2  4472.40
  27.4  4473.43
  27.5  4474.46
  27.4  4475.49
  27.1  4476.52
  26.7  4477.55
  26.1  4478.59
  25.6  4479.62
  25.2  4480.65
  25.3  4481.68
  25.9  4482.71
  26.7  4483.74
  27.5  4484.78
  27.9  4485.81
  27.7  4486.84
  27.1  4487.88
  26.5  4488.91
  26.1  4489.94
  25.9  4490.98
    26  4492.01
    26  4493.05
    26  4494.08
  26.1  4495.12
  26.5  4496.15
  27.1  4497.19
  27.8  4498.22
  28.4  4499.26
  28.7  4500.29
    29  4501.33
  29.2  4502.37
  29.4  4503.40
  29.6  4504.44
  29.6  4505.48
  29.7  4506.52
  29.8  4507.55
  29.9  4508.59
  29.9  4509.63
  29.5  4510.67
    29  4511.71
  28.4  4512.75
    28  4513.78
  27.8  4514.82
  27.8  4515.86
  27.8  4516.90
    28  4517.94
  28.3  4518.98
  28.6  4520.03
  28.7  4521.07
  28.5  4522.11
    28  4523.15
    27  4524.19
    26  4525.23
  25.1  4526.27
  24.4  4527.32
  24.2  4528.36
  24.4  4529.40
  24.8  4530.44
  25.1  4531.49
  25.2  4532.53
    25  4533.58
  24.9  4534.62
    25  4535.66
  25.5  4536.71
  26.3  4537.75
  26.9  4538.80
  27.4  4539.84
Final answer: -4.5 Ang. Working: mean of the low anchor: 17.9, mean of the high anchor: 23.1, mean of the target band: 22.2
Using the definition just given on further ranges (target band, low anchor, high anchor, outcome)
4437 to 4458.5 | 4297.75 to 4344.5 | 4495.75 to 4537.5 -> 0.2 Ang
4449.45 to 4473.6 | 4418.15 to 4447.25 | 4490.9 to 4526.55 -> 1.4 Ang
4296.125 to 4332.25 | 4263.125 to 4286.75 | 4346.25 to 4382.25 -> 4.6 Ang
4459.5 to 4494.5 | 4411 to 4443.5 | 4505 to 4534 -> 0.2 Ang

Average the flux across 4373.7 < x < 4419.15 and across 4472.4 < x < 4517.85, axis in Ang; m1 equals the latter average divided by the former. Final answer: 1.21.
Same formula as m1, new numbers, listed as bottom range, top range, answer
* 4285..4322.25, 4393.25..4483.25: 1.37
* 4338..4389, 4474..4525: 1.23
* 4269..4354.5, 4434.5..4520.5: 1.34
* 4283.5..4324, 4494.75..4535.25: 1.50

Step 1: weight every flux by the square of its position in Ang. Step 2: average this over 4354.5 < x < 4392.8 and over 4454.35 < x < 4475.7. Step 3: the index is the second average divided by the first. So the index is 1.13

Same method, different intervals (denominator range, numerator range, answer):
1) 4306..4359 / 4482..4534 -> 1.41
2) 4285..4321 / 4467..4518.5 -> 1.67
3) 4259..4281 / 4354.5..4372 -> 1.31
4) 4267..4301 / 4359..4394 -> 1.28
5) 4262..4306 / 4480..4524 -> 1.65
